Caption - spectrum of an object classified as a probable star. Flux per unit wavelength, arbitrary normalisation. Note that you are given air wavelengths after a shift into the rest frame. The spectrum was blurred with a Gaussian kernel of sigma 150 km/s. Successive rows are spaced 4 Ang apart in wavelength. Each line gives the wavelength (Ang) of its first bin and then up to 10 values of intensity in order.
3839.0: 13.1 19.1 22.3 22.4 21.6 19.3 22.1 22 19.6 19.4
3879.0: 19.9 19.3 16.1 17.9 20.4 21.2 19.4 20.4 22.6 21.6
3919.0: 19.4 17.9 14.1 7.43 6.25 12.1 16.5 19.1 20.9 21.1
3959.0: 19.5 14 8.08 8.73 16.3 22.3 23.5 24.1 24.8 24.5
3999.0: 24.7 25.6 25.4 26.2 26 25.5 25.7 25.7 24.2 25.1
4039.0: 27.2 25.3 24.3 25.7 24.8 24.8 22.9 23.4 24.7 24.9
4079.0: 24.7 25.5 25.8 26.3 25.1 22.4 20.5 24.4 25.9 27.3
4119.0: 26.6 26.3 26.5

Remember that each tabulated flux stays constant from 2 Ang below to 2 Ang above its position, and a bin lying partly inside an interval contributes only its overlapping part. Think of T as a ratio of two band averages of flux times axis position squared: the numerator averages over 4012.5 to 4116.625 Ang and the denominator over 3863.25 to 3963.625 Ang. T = 1.5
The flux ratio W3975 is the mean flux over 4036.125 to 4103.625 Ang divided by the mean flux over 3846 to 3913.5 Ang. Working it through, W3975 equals 1.21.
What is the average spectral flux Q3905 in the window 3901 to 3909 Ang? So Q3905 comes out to 19.9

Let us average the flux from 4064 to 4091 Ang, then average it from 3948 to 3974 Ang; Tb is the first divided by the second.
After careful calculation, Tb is 1.6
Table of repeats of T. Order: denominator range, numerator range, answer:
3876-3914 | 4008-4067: 1.37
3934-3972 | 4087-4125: 1.80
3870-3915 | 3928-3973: 0.73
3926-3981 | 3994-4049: 1.78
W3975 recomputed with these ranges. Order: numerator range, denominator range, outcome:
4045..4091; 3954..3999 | 1.30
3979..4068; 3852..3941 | 1.37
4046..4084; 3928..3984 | 1.61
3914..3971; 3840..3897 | 0.76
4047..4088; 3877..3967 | 1.42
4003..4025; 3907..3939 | 1.64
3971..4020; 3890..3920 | 1.14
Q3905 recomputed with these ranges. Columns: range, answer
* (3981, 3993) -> 24.1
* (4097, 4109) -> 22.4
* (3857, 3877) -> 20.5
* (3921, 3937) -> 11.4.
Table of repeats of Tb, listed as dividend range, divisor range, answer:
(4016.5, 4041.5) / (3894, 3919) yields 1.23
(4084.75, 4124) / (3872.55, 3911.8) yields 1.28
